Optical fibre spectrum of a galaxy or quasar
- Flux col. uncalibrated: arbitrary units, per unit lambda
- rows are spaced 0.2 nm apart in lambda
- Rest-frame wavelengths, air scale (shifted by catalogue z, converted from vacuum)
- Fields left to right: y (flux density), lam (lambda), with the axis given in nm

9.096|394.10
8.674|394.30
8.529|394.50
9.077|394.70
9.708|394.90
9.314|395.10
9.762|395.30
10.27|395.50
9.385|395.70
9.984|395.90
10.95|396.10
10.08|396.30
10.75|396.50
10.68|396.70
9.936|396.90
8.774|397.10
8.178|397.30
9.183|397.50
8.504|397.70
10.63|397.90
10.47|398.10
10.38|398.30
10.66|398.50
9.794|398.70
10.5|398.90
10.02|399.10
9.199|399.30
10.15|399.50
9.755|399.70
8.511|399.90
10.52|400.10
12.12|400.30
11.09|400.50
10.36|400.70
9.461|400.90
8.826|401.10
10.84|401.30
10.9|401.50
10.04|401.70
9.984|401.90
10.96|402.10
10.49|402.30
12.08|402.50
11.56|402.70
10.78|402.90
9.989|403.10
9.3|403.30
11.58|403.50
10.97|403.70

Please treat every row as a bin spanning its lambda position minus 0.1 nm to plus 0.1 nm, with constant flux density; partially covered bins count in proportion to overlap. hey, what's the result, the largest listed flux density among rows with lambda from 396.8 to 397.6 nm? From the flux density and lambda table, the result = 9.936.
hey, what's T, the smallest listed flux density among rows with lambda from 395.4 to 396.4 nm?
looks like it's 9.385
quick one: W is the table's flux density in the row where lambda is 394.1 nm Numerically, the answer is 9.096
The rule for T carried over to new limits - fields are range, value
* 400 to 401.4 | 8.826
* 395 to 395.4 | 9.314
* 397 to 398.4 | 8.178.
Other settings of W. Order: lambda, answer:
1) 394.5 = 8.529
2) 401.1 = 8.826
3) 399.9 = 8.511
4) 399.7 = 9.755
